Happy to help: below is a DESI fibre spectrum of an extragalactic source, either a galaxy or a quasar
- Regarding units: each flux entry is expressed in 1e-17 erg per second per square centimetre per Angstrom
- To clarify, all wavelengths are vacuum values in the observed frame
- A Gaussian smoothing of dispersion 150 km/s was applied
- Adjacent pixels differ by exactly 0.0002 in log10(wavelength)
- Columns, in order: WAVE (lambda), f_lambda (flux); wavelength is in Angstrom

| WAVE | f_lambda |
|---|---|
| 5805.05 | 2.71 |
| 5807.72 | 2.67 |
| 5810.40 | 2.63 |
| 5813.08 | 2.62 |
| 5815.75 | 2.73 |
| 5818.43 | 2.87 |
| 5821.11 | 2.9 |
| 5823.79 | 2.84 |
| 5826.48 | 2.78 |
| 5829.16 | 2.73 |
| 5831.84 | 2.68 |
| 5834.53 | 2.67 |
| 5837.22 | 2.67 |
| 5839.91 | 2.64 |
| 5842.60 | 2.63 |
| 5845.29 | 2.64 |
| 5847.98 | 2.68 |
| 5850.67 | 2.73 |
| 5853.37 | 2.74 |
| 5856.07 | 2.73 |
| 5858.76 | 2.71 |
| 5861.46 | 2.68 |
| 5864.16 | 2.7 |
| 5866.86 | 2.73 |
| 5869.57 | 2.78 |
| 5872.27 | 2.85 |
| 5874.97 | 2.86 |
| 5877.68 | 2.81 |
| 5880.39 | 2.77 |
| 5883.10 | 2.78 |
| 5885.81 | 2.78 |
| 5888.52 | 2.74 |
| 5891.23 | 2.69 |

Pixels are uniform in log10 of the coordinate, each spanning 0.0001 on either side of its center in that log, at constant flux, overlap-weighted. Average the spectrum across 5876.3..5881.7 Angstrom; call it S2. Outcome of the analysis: 2.79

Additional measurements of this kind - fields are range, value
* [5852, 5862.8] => 2.71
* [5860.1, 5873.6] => 2.75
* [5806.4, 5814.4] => 2.64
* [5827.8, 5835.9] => 2.69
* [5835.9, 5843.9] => 2.65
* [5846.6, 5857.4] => 2.72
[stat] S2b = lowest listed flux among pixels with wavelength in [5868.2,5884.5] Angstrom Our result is 2.77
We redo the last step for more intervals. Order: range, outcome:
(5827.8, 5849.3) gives 2.63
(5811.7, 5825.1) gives 2.62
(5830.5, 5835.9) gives 2.67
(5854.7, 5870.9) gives 2.68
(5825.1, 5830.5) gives 2.73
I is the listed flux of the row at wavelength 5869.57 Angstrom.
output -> 2.78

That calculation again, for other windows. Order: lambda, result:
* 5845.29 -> 2.64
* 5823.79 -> 2.84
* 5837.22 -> 2.67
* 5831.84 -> 2.68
